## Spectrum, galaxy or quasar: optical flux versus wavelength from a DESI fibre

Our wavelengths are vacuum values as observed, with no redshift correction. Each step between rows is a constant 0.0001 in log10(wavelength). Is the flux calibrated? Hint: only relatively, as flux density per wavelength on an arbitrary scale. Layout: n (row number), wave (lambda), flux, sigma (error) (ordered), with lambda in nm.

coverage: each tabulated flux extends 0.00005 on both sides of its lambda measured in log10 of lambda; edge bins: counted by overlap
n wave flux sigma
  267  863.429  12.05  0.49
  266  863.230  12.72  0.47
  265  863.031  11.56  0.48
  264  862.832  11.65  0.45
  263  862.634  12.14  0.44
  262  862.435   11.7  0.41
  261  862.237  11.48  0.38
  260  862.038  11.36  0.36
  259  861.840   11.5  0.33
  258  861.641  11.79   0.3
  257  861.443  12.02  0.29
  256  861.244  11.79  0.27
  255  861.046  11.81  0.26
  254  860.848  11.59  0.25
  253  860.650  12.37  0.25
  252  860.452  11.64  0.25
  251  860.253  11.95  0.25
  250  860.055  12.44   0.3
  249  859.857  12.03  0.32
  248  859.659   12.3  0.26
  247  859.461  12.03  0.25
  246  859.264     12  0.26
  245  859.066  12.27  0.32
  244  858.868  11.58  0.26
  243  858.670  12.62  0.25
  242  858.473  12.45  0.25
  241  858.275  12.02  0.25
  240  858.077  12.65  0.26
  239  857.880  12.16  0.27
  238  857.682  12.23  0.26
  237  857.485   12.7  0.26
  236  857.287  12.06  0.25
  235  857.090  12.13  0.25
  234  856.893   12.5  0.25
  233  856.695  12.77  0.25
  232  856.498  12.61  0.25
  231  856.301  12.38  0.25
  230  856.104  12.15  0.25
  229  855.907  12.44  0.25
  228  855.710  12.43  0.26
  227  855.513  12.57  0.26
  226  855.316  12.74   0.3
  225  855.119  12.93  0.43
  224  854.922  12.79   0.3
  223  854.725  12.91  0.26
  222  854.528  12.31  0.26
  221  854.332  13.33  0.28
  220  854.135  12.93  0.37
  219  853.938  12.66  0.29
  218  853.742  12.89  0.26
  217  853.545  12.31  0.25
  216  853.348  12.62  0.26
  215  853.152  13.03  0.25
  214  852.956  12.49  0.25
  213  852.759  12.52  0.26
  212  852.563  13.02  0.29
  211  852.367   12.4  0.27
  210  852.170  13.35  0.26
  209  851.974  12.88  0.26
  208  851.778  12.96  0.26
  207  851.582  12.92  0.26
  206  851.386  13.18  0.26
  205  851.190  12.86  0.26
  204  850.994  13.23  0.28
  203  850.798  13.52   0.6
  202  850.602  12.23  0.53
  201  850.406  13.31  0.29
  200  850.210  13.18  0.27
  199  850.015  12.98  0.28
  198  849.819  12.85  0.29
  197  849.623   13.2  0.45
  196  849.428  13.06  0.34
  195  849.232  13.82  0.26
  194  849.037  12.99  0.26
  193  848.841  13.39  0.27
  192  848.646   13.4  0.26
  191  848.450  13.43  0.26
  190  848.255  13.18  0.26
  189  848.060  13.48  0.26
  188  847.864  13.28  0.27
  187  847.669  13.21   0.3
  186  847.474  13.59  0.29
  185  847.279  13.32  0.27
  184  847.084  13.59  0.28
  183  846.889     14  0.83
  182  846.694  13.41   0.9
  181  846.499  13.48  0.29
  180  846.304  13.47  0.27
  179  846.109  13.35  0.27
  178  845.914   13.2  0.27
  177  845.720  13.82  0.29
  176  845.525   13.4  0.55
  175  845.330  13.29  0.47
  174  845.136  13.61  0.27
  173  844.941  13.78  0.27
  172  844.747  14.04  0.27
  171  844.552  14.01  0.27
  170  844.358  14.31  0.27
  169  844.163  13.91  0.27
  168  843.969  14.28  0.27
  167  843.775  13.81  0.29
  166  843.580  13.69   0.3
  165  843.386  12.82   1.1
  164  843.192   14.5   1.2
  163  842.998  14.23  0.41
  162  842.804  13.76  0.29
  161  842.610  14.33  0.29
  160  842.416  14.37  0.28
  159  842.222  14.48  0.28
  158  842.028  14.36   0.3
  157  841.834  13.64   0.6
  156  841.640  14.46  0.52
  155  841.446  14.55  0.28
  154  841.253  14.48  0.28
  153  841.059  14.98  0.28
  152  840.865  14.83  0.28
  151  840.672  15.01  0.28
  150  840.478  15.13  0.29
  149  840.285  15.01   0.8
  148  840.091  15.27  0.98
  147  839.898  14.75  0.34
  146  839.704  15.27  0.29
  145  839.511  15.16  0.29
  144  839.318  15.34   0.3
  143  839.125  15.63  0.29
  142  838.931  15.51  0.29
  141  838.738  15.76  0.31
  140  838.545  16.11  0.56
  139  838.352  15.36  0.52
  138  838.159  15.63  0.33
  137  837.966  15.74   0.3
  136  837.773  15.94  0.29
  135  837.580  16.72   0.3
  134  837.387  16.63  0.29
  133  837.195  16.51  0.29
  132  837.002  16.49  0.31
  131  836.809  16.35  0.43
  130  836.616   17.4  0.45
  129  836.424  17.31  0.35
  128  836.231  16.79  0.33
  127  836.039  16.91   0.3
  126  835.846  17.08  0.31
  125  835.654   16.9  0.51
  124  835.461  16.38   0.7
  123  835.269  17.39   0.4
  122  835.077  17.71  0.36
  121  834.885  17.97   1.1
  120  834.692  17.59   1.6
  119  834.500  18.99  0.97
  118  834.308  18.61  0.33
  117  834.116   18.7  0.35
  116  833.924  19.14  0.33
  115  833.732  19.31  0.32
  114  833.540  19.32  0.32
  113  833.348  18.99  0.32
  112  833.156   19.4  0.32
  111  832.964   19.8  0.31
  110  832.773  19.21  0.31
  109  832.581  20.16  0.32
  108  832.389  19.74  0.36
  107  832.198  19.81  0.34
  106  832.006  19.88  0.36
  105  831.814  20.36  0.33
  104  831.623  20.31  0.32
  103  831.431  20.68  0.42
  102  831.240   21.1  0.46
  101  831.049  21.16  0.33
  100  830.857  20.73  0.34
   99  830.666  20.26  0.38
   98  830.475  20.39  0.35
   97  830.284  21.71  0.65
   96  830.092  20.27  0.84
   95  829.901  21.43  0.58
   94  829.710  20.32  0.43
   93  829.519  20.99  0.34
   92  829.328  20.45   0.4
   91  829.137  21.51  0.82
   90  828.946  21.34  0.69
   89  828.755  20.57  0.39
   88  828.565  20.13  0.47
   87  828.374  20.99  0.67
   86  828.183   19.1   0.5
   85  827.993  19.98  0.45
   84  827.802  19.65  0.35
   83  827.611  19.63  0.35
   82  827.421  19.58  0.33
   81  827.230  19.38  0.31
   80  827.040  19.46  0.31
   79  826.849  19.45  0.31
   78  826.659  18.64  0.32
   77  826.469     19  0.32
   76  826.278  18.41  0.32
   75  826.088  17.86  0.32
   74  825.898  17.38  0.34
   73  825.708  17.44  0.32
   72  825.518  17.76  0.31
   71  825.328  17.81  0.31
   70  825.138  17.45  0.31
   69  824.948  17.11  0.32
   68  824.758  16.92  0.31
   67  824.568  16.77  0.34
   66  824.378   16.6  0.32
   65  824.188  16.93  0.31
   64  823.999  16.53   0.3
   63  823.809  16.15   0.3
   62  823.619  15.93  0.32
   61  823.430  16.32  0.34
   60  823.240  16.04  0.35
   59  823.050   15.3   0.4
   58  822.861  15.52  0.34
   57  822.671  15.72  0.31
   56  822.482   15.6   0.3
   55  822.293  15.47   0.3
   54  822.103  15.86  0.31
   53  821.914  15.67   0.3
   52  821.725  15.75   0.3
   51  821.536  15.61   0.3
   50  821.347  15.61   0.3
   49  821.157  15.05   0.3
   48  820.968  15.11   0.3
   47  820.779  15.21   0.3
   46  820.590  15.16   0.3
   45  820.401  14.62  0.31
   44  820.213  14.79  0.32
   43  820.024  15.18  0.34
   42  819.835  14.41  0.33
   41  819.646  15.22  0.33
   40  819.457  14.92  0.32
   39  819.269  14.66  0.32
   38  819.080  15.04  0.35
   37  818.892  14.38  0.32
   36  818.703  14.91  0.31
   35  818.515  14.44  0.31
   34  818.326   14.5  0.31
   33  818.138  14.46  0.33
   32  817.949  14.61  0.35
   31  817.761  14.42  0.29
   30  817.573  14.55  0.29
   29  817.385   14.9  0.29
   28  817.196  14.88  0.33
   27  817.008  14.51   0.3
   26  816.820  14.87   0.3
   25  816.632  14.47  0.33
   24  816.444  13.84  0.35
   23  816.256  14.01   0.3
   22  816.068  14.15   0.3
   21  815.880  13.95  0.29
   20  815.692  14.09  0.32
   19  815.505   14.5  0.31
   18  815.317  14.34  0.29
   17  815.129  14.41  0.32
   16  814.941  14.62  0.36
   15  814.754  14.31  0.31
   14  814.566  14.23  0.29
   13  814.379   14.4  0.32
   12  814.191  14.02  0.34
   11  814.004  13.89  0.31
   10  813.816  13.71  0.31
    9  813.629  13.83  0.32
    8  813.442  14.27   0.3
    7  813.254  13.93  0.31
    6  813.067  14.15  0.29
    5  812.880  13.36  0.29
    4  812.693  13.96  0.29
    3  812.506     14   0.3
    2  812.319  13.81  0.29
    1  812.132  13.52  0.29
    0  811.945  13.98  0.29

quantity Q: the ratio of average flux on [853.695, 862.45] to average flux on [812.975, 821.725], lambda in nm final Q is 0.84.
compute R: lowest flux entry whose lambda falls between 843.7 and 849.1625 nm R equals 12.99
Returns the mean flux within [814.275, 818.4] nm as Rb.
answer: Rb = 14.4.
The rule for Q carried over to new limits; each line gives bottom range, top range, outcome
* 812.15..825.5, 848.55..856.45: 0.86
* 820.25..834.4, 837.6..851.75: 0.76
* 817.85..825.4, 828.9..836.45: 1.25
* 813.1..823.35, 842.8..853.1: 0.91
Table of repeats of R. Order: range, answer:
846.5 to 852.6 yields 12.23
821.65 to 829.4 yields 15.3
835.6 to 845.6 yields 12.82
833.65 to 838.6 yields 15.36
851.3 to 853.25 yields 12.4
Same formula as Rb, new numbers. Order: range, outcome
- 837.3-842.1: 15.2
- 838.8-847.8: 14.2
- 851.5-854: 12.8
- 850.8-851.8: 13.1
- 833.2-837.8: 17.6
